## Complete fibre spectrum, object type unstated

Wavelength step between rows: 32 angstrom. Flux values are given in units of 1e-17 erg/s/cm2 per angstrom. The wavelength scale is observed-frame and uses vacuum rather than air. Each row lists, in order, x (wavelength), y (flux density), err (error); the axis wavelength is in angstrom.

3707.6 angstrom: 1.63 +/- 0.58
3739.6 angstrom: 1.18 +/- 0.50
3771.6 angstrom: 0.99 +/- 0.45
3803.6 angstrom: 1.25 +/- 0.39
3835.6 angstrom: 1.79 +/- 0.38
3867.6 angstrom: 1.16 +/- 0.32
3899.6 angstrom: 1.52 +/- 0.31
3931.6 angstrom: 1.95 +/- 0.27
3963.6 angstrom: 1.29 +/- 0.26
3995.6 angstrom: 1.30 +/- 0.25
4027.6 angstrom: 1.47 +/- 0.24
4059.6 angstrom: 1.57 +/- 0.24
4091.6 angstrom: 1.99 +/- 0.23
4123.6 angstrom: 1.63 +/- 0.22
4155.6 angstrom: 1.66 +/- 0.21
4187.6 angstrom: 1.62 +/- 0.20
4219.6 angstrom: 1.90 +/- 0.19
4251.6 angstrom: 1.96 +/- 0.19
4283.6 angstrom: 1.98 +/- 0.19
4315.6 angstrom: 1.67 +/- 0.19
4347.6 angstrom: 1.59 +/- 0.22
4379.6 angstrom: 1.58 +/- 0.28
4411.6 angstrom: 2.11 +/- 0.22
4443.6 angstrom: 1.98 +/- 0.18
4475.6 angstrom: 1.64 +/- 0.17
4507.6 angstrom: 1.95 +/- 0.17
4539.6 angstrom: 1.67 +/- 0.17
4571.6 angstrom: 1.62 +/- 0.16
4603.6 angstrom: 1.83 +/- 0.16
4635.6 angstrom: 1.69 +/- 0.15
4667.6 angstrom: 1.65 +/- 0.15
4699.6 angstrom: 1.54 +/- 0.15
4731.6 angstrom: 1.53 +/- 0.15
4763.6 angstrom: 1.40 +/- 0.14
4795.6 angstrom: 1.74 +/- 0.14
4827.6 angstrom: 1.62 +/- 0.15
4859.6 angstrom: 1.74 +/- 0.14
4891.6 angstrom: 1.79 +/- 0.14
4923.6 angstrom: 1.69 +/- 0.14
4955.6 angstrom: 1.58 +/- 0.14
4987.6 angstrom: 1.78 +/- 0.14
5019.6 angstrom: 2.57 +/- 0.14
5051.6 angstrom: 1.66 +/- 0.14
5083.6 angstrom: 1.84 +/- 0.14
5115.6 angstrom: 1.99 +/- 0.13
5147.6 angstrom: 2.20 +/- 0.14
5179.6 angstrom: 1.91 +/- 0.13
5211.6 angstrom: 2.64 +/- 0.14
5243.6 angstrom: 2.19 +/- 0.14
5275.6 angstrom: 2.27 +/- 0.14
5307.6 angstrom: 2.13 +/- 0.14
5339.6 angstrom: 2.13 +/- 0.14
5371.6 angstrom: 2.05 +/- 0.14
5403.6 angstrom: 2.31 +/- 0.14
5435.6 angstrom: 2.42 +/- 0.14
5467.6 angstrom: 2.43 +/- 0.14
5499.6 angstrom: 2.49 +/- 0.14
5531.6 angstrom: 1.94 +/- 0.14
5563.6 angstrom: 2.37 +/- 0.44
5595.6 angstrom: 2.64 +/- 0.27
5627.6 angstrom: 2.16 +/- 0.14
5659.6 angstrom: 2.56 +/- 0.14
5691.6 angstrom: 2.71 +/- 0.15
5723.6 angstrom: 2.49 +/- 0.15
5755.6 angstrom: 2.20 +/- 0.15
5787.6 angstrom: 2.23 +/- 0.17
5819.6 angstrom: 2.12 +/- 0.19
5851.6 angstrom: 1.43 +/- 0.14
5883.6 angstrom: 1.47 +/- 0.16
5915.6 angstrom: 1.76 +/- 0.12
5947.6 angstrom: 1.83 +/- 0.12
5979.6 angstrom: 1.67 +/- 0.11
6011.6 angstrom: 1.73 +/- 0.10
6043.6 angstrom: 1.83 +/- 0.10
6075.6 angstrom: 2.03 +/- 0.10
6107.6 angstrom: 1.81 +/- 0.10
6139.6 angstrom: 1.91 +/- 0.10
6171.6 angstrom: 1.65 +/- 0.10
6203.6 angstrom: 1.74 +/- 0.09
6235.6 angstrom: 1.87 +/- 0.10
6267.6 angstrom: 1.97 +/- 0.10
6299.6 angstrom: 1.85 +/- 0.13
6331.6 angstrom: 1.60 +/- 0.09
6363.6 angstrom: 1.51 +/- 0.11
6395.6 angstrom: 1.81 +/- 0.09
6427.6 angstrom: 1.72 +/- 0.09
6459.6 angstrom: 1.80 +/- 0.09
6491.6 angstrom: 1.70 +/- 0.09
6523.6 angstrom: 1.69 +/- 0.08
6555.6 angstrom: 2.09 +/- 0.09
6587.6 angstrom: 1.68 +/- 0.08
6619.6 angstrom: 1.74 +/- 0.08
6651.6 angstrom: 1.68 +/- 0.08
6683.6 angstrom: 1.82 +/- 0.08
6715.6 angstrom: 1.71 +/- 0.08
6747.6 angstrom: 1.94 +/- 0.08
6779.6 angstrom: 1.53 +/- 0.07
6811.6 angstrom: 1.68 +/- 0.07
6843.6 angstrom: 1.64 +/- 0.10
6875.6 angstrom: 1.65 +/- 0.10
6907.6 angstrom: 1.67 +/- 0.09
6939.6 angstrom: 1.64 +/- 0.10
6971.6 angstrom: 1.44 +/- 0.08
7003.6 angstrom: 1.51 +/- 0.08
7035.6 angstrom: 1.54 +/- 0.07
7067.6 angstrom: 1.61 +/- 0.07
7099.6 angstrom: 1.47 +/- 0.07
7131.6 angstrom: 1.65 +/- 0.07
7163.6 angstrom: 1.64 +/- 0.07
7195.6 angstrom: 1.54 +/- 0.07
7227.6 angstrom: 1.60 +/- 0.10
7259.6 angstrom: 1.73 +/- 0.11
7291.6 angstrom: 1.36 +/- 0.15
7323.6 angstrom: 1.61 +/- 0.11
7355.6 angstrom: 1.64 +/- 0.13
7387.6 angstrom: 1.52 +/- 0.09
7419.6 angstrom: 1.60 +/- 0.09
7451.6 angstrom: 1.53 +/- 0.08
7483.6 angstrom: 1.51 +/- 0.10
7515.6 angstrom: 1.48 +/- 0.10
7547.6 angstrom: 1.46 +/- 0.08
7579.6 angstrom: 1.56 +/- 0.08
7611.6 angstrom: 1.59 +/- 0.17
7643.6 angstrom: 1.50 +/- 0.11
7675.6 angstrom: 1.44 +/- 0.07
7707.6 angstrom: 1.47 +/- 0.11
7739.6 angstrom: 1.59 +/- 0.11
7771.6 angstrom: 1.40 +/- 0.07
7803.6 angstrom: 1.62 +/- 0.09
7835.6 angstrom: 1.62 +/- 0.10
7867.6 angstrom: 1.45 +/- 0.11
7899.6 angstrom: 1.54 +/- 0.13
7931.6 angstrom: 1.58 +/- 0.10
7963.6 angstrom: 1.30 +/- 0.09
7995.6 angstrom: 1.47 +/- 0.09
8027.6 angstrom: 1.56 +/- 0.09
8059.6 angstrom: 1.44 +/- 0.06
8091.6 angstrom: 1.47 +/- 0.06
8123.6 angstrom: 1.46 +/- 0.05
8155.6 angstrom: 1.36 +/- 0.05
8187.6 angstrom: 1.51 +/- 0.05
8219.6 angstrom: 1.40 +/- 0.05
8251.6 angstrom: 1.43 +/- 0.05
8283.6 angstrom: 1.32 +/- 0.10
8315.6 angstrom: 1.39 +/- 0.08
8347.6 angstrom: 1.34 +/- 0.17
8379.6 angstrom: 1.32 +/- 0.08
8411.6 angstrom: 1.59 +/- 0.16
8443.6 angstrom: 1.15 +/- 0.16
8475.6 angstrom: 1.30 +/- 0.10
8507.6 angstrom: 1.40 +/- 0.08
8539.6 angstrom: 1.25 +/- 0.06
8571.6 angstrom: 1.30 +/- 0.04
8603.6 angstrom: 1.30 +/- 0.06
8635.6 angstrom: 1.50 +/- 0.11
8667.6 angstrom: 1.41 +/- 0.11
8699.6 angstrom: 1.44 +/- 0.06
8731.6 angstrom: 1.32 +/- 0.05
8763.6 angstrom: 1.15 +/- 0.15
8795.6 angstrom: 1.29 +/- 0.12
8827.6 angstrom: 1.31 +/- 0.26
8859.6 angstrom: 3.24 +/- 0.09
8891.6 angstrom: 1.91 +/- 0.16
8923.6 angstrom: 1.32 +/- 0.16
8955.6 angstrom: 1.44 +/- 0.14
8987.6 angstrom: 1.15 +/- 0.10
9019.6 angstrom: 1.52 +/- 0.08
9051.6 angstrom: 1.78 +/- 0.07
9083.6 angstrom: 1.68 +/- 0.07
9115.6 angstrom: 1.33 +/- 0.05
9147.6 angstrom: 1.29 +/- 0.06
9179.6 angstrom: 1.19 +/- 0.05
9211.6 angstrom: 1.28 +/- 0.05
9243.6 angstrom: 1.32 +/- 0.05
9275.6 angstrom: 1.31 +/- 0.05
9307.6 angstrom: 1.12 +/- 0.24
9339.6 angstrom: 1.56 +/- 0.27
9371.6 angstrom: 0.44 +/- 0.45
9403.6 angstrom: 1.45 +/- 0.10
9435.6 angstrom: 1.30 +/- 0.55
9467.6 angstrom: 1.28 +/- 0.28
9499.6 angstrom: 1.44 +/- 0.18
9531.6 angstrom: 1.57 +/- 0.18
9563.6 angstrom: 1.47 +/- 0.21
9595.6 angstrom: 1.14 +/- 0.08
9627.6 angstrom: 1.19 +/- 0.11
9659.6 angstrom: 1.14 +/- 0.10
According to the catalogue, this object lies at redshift 0.35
